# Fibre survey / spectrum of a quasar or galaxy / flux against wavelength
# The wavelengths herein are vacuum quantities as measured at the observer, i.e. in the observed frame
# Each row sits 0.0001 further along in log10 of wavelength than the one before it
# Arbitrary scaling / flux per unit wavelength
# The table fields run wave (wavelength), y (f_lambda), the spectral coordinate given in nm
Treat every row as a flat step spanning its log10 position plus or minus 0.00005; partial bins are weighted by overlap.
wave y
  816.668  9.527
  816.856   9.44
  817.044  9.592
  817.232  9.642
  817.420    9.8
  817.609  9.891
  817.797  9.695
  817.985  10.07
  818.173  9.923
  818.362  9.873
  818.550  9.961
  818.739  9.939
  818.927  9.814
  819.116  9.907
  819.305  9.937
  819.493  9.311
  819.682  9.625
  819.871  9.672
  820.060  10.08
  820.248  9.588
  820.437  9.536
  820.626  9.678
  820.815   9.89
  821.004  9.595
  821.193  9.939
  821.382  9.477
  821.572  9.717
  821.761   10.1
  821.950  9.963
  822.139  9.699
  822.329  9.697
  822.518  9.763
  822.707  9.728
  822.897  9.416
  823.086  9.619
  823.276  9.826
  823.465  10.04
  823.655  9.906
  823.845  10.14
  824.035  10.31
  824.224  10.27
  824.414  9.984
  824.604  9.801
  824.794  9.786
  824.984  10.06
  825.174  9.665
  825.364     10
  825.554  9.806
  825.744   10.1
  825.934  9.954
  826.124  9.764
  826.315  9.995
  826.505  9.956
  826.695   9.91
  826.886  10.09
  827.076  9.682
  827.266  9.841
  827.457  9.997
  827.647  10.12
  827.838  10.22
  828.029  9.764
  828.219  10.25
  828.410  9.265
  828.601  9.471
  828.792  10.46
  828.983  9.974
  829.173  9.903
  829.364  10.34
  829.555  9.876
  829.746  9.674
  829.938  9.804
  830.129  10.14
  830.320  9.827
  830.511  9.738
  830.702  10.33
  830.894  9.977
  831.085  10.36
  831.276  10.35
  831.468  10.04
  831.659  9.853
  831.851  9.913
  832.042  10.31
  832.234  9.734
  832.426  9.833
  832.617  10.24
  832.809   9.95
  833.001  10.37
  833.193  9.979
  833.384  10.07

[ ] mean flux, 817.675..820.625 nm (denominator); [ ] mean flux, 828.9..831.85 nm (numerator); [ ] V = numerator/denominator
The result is 1.0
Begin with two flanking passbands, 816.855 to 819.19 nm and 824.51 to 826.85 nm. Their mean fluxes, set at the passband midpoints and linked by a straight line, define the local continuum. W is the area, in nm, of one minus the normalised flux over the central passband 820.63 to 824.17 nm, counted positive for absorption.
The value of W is 0.016 nm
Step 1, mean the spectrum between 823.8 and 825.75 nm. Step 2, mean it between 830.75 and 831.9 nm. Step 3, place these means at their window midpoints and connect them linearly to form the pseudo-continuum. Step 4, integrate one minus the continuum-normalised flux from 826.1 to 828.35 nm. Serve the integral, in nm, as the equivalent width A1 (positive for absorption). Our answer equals 0.015 nm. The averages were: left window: 9.98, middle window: 9.96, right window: 10.1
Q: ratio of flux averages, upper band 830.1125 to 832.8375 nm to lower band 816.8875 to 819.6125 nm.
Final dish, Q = 1.02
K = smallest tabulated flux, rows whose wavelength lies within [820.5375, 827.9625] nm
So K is 9.416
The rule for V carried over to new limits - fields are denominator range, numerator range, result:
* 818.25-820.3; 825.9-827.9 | 1.02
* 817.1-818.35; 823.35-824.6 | 1.03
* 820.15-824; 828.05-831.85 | 1.02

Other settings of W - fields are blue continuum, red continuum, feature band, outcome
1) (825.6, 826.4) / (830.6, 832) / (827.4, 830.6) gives 0.04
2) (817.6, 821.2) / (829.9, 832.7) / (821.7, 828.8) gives 0.01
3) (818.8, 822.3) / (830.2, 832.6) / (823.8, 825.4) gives -0.02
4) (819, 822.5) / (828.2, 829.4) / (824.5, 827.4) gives -0.01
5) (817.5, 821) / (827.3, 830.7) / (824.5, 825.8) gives 0.00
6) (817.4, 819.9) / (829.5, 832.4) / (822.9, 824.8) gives -0.01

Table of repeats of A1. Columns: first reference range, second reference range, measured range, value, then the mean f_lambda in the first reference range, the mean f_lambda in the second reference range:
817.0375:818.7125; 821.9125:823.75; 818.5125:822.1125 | 0.01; 9.84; 9.76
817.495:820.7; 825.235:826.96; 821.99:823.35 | 0.03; 9.79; 9.94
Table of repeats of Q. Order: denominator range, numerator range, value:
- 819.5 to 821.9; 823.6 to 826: 1.03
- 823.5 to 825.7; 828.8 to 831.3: 1.01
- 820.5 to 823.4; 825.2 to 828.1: 1.02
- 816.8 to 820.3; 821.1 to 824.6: 1.01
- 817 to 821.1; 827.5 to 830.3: 1.02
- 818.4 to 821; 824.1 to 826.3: 1.02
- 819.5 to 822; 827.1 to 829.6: 1.02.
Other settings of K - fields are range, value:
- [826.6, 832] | 9.265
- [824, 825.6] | 9.665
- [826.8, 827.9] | 9.682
